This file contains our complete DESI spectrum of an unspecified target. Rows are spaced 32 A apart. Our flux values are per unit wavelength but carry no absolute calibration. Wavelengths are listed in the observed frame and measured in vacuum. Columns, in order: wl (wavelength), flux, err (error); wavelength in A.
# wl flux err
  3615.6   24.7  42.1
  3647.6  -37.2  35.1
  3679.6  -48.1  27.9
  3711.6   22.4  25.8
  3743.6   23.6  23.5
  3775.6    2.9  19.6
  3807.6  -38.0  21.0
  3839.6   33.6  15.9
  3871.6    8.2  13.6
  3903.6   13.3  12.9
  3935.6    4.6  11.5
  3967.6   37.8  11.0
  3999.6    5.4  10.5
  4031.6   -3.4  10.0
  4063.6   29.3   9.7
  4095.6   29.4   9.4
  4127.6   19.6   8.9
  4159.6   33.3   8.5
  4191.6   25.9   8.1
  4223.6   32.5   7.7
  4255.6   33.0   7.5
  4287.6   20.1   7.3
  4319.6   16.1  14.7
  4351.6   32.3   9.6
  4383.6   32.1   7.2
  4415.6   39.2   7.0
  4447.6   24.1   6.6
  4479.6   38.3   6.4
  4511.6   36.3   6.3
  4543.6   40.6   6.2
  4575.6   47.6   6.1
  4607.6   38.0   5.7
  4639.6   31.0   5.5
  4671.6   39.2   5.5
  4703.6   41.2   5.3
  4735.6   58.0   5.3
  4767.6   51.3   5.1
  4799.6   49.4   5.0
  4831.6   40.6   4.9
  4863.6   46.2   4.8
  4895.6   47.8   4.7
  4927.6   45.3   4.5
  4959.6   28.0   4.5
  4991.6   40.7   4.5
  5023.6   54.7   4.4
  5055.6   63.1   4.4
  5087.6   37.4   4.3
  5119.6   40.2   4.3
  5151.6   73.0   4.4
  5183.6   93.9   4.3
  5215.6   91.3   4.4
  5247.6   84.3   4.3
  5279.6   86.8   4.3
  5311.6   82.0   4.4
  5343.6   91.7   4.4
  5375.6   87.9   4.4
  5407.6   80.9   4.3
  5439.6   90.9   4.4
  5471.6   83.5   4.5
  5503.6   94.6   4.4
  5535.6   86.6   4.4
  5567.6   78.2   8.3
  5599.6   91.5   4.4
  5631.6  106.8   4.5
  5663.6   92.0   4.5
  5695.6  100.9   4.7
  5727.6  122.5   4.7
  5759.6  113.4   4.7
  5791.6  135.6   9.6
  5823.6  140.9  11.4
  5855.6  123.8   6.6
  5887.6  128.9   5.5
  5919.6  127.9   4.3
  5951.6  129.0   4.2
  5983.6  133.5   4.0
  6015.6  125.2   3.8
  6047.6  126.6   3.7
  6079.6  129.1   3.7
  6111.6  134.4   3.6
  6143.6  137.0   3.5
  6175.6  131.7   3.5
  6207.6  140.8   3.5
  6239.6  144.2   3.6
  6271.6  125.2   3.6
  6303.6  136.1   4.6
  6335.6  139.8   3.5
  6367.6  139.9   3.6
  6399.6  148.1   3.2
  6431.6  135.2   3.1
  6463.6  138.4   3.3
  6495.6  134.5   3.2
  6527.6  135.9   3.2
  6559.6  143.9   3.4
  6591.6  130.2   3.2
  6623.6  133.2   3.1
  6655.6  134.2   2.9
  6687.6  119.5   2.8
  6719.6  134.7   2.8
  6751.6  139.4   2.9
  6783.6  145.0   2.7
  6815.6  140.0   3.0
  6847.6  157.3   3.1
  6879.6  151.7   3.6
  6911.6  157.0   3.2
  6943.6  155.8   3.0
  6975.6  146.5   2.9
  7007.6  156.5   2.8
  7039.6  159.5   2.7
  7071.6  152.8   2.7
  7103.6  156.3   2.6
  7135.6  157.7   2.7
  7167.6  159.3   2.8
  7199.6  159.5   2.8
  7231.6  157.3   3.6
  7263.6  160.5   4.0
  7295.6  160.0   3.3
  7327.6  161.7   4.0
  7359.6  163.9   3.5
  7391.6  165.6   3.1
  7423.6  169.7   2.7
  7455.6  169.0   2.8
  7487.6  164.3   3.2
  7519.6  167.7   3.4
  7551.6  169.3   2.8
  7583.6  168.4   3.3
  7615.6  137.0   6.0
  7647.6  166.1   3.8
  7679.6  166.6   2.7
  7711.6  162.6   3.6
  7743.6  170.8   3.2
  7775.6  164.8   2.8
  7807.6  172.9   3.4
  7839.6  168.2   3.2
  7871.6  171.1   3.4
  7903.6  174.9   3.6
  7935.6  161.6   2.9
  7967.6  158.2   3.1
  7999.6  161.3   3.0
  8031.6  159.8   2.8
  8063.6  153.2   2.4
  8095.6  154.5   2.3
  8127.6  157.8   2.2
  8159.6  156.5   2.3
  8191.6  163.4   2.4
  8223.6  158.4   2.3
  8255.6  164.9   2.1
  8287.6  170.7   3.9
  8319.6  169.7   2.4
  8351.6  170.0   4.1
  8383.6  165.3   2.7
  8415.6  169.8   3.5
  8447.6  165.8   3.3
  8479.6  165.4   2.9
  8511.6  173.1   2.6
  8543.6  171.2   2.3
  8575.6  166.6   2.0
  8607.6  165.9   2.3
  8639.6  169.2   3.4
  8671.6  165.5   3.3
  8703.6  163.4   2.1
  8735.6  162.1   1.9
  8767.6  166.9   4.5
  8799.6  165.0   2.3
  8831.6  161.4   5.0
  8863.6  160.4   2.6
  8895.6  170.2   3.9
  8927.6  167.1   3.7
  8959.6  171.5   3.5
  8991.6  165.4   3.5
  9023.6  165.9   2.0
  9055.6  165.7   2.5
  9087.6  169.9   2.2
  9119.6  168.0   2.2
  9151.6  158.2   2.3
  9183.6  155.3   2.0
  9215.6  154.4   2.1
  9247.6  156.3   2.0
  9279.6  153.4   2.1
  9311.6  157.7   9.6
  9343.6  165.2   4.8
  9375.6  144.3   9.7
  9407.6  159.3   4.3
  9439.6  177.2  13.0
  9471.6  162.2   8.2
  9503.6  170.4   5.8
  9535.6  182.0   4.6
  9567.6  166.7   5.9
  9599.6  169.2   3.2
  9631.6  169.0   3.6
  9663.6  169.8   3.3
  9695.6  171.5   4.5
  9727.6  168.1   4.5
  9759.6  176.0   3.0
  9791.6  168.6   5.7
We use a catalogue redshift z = 0.29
